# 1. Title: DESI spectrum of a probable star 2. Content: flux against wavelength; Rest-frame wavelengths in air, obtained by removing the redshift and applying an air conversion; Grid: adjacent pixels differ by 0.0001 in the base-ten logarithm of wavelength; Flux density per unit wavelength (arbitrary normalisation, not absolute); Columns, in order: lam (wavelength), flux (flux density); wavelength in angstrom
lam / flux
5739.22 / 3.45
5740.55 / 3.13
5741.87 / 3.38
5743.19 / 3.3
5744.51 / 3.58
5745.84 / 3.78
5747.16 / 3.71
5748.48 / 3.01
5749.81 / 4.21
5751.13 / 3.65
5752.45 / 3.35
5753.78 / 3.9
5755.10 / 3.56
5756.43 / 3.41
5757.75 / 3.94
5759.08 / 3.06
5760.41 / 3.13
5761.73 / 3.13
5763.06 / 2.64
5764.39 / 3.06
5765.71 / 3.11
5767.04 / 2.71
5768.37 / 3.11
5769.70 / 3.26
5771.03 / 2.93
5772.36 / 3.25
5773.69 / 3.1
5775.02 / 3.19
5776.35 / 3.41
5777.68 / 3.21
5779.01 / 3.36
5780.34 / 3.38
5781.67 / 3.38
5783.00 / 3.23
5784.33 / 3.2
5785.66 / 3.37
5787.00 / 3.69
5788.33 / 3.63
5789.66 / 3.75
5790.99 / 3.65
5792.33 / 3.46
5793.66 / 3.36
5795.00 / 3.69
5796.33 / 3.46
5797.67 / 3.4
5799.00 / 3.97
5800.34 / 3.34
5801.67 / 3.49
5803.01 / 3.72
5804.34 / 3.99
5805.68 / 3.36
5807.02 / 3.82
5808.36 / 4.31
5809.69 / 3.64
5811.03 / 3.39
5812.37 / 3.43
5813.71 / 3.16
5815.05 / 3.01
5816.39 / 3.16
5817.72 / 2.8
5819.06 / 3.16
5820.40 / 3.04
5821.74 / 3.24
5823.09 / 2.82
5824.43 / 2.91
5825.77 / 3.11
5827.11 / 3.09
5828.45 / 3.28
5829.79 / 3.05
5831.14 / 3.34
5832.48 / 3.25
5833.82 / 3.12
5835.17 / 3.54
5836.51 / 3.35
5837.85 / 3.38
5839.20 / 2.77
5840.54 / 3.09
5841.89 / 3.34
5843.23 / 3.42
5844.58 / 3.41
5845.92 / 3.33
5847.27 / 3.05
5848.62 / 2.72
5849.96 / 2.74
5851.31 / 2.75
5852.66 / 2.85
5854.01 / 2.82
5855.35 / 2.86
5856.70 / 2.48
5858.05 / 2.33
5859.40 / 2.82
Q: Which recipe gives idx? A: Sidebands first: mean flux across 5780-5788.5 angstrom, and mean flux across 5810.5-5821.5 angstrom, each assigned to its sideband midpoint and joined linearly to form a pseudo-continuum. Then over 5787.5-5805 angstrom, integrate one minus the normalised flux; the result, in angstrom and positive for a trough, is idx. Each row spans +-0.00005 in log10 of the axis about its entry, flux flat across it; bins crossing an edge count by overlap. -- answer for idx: -1.6 angstrom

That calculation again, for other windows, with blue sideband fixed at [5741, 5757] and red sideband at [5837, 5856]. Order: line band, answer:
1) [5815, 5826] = 0.54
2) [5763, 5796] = 0.96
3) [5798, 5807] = -1.02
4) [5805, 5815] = -0.97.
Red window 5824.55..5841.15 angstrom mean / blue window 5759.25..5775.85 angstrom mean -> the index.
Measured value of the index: 1.04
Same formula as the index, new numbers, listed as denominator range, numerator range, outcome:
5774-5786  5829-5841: 0.97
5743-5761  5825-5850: 0.90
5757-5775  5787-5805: 1.16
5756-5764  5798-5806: 1.14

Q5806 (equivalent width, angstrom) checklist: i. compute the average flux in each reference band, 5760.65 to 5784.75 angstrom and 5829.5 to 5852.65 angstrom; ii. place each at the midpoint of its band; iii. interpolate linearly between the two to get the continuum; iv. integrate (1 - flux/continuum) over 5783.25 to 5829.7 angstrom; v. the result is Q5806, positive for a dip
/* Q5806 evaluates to -3.8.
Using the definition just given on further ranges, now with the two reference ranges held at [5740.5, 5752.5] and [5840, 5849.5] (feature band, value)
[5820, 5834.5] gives 0.6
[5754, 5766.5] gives 0.9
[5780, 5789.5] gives -0.1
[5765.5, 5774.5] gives 1.0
